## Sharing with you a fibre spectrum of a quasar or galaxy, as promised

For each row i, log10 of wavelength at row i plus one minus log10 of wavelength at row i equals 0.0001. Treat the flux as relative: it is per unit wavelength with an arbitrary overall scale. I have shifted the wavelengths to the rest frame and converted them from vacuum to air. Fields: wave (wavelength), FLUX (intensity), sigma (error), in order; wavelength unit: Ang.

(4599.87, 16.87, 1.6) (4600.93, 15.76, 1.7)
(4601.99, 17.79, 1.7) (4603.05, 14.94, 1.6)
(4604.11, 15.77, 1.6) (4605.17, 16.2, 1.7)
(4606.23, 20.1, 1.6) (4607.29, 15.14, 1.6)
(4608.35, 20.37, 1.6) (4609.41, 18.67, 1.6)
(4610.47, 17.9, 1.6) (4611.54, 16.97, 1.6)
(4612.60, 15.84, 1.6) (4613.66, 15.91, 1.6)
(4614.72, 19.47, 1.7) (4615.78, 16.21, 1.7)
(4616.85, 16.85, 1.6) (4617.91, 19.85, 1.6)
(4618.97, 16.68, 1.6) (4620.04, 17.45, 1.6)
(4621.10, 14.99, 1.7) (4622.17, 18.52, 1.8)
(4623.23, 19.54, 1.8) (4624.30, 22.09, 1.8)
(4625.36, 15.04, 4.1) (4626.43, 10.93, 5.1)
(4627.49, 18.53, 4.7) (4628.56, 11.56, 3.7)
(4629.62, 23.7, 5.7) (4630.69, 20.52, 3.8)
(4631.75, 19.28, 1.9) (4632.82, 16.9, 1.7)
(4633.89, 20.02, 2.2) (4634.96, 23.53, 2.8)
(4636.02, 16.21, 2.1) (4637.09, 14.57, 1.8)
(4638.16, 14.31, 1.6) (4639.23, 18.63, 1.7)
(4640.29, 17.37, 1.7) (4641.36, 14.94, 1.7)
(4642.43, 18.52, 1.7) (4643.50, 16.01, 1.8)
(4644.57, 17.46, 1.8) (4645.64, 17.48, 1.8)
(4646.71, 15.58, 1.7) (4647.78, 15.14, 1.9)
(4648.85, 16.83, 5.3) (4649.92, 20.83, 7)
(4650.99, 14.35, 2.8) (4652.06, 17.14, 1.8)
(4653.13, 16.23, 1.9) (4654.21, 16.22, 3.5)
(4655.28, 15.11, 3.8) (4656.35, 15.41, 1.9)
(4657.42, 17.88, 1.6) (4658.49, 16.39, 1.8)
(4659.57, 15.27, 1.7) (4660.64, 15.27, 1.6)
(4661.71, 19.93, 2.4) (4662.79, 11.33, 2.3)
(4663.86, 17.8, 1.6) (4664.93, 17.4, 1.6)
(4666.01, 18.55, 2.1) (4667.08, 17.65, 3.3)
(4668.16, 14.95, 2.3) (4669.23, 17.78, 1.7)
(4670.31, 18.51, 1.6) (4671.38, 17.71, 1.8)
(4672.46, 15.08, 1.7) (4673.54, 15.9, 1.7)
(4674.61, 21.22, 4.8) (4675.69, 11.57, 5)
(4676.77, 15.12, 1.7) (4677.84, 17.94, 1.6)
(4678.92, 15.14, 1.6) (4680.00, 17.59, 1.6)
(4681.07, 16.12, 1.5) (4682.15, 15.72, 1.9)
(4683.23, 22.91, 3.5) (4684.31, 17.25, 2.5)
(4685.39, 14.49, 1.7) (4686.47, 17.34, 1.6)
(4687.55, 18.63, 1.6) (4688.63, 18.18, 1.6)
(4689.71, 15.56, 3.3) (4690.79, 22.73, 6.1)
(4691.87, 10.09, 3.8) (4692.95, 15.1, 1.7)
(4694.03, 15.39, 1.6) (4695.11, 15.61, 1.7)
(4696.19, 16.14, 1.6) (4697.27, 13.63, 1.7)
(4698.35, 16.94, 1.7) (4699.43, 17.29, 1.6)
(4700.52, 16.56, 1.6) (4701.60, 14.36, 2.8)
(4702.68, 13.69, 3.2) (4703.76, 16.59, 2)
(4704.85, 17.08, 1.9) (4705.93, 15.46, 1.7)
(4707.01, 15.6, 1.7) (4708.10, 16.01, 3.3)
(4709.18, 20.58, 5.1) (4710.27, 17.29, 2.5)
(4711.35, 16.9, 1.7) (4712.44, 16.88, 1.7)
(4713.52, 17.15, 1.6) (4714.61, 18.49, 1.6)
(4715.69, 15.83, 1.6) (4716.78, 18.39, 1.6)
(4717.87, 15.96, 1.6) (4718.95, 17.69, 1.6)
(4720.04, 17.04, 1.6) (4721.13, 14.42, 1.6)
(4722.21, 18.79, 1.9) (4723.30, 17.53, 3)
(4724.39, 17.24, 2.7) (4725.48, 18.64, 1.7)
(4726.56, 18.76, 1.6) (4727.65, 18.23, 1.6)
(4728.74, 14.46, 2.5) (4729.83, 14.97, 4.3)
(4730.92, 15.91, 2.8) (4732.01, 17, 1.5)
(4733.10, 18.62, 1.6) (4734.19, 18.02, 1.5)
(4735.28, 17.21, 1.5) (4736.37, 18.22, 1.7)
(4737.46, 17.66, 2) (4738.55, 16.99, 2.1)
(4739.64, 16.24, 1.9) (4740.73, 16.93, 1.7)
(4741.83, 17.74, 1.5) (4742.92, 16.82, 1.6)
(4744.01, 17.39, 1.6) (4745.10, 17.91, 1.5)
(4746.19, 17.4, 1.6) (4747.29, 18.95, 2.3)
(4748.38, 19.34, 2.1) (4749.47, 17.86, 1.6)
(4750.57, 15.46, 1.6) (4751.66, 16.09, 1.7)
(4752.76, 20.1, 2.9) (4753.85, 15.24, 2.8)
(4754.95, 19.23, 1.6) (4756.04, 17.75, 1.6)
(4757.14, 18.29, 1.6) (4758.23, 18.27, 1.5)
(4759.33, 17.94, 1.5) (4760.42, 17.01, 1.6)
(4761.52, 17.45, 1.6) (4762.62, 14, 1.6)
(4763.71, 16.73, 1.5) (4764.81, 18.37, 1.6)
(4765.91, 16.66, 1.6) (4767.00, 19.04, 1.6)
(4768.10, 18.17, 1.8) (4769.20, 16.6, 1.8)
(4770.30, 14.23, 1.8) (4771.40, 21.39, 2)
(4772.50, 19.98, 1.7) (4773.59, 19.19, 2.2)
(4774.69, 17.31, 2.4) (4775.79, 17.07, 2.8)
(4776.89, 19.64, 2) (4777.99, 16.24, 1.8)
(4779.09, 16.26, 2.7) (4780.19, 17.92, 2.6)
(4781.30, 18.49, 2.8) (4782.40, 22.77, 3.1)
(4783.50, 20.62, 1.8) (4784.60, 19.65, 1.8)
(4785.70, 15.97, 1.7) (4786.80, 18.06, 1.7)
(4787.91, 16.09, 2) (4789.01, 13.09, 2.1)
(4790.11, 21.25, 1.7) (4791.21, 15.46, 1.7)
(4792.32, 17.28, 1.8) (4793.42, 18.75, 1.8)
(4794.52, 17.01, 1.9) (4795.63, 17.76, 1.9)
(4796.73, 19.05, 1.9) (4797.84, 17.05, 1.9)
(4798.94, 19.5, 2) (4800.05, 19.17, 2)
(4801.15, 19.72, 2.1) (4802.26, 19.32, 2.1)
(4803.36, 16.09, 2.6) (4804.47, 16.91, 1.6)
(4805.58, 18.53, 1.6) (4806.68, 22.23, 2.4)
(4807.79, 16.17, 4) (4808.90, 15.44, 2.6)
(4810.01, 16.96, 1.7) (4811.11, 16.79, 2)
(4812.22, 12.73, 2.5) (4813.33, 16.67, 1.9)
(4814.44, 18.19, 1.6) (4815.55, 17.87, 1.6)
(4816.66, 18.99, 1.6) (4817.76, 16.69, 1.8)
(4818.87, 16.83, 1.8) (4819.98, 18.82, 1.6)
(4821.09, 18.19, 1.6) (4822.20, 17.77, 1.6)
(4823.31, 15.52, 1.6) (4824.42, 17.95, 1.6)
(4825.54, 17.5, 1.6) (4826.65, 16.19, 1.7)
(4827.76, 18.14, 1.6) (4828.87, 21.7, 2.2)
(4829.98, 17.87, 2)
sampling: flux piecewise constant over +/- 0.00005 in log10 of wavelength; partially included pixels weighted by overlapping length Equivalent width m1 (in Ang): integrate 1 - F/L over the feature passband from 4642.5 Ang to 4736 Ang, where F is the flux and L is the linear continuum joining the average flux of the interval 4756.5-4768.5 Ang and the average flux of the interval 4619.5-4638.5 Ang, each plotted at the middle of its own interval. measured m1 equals 4.6 Ang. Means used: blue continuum 17.7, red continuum 17.4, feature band 16.7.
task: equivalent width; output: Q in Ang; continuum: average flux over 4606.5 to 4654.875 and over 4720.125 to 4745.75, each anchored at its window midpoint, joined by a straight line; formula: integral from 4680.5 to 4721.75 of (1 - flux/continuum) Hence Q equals 1.5 Ang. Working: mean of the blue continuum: 17.3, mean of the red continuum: 17.2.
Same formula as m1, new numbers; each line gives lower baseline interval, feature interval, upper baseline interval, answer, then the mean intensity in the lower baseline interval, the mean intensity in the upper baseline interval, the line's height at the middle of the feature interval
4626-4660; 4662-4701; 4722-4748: 1.26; 17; 17.4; 17.2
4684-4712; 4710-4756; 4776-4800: -0.93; 16.3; 18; 17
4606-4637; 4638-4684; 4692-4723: 1.15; 17.8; 16.4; 17.2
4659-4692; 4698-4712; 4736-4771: 0.48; 16.9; 17.4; 17.1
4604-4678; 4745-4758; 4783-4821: -0.24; 17.1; 17.7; 17.5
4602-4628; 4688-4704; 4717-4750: 1.35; 17.3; 17.3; 17.3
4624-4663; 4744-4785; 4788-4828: -1.36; 16.9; 17.5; 17.4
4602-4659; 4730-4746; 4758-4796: 0.30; 17.2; 17.8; 17.6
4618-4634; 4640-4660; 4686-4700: 0.81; 17.7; 16.4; 17.2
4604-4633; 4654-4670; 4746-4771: 0.94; 17.6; 17.4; 17.5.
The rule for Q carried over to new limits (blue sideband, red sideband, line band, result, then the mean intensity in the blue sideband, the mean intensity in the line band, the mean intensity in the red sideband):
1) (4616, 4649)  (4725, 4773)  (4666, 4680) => 0.6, 17.4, 16.7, 17.5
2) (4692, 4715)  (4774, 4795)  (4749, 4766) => 0.0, 16.2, 17.3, 17.8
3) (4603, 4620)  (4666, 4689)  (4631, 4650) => -0.2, 17.4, 17.4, 17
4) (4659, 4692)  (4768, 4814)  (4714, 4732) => 0.3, 16.9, 17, 17.8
